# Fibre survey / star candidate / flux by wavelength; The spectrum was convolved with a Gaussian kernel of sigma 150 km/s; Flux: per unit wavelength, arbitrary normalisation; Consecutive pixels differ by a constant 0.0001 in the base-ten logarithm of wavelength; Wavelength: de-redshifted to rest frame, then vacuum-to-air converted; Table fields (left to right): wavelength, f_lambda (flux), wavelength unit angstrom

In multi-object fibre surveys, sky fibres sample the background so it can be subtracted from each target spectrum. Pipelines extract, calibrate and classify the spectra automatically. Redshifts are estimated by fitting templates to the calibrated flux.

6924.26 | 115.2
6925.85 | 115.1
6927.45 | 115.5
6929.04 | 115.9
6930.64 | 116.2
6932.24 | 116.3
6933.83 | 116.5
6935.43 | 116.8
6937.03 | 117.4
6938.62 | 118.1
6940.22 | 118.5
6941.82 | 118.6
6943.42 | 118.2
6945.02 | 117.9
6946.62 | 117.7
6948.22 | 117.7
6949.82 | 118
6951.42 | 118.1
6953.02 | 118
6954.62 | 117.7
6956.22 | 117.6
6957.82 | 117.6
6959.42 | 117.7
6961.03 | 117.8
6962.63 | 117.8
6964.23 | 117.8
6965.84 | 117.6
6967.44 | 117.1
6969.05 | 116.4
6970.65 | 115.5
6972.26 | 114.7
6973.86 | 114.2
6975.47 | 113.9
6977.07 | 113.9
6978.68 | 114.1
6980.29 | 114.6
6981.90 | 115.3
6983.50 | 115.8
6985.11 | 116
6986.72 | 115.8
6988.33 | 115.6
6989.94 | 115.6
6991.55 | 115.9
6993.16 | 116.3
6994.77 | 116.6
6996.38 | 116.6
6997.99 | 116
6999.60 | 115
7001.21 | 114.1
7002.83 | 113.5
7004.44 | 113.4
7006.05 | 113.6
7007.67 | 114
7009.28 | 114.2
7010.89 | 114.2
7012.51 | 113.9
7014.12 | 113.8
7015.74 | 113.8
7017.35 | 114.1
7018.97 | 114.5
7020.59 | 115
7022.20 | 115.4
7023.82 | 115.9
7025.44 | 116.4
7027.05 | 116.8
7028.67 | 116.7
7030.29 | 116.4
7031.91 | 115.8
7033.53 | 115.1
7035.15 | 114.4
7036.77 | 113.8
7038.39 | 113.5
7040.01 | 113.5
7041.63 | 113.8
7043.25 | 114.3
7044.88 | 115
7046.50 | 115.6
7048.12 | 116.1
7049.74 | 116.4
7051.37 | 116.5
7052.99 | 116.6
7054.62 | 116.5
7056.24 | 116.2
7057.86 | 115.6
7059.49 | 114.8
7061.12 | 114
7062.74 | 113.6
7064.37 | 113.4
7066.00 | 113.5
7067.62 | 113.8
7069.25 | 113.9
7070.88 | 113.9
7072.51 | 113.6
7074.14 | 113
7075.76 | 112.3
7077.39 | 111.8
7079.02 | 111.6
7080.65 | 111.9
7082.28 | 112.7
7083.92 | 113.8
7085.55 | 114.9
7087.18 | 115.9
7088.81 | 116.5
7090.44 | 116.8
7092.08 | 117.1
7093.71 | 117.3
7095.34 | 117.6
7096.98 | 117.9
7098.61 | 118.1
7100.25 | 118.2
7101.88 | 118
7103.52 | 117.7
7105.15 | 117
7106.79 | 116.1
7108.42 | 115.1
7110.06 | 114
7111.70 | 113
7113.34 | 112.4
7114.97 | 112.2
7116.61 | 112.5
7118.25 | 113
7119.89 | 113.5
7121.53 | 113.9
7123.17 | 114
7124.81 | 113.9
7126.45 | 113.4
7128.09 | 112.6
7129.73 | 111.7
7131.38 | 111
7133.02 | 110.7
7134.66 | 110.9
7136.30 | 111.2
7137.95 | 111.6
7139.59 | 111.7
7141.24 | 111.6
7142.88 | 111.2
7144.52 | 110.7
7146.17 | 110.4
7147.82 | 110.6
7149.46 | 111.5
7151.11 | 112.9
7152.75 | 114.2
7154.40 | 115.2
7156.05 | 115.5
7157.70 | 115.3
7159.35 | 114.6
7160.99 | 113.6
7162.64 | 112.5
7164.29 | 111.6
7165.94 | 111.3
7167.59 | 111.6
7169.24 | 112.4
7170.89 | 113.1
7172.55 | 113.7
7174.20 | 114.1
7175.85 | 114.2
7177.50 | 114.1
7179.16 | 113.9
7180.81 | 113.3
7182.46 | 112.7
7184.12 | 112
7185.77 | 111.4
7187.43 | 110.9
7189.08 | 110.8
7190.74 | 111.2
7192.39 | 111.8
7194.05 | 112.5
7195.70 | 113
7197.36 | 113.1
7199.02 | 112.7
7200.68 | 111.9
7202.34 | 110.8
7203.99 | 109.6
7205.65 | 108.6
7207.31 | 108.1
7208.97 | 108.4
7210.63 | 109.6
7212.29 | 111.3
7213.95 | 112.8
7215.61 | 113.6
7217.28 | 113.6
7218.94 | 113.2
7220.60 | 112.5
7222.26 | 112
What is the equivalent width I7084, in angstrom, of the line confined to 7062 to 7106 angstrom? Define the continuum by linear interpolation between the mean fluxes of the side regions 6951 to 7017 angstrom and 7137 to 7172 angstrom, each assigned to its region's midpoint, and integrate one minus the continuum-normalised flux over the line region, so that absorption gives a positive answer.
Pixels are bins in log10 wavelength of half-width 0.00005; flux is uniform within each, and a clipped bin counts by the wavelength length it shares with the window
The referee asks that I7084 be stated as -0.5 angstrom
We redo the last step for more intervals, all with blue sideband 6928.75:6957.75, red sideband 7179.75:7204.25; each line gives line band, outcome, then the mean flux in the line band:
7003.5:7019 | 0.3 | 114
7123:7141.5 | 0.2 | 112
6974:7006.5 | 0.4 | 115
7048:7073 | 0.0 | 115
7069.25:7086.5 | 0.2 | 113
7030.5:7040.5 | 0.1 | 114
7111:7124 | 0.1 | 113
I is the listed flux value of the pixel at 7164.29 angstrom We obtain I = 111.6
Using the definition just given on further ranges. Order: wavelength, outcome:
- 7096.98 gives 117.9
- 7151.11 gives 112.9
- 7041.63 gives 113.8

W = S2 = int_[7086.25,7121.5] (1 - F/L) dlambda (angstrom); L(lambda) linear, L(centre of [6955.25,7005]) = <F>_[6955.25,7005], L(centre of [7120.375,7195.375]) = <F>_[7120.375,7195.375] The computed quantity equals -0.7 angstrom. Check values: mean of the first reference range 116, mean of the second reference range 113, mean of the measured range 116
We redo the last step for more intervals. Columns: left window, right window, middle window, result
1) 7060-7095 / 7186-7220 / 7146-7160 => -0.1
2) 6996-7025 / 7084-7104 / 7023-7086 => 0.7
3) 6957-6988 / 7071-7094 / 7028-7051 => 0.0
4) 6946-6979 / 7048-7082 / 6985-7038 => 0.2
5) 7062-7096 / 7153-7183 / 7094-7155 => 0.2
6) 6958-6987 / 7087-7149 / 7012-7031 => 0.0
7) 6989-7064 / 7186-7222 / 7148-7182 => -0.3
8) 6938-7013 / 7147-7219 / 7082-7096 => -0.2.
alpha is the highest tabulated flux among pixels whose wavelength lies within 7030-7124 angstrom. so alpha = 118.2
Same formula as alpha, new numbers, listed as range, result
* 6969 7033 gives 116.8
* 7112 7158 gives 115.5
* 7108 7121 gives 115.1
